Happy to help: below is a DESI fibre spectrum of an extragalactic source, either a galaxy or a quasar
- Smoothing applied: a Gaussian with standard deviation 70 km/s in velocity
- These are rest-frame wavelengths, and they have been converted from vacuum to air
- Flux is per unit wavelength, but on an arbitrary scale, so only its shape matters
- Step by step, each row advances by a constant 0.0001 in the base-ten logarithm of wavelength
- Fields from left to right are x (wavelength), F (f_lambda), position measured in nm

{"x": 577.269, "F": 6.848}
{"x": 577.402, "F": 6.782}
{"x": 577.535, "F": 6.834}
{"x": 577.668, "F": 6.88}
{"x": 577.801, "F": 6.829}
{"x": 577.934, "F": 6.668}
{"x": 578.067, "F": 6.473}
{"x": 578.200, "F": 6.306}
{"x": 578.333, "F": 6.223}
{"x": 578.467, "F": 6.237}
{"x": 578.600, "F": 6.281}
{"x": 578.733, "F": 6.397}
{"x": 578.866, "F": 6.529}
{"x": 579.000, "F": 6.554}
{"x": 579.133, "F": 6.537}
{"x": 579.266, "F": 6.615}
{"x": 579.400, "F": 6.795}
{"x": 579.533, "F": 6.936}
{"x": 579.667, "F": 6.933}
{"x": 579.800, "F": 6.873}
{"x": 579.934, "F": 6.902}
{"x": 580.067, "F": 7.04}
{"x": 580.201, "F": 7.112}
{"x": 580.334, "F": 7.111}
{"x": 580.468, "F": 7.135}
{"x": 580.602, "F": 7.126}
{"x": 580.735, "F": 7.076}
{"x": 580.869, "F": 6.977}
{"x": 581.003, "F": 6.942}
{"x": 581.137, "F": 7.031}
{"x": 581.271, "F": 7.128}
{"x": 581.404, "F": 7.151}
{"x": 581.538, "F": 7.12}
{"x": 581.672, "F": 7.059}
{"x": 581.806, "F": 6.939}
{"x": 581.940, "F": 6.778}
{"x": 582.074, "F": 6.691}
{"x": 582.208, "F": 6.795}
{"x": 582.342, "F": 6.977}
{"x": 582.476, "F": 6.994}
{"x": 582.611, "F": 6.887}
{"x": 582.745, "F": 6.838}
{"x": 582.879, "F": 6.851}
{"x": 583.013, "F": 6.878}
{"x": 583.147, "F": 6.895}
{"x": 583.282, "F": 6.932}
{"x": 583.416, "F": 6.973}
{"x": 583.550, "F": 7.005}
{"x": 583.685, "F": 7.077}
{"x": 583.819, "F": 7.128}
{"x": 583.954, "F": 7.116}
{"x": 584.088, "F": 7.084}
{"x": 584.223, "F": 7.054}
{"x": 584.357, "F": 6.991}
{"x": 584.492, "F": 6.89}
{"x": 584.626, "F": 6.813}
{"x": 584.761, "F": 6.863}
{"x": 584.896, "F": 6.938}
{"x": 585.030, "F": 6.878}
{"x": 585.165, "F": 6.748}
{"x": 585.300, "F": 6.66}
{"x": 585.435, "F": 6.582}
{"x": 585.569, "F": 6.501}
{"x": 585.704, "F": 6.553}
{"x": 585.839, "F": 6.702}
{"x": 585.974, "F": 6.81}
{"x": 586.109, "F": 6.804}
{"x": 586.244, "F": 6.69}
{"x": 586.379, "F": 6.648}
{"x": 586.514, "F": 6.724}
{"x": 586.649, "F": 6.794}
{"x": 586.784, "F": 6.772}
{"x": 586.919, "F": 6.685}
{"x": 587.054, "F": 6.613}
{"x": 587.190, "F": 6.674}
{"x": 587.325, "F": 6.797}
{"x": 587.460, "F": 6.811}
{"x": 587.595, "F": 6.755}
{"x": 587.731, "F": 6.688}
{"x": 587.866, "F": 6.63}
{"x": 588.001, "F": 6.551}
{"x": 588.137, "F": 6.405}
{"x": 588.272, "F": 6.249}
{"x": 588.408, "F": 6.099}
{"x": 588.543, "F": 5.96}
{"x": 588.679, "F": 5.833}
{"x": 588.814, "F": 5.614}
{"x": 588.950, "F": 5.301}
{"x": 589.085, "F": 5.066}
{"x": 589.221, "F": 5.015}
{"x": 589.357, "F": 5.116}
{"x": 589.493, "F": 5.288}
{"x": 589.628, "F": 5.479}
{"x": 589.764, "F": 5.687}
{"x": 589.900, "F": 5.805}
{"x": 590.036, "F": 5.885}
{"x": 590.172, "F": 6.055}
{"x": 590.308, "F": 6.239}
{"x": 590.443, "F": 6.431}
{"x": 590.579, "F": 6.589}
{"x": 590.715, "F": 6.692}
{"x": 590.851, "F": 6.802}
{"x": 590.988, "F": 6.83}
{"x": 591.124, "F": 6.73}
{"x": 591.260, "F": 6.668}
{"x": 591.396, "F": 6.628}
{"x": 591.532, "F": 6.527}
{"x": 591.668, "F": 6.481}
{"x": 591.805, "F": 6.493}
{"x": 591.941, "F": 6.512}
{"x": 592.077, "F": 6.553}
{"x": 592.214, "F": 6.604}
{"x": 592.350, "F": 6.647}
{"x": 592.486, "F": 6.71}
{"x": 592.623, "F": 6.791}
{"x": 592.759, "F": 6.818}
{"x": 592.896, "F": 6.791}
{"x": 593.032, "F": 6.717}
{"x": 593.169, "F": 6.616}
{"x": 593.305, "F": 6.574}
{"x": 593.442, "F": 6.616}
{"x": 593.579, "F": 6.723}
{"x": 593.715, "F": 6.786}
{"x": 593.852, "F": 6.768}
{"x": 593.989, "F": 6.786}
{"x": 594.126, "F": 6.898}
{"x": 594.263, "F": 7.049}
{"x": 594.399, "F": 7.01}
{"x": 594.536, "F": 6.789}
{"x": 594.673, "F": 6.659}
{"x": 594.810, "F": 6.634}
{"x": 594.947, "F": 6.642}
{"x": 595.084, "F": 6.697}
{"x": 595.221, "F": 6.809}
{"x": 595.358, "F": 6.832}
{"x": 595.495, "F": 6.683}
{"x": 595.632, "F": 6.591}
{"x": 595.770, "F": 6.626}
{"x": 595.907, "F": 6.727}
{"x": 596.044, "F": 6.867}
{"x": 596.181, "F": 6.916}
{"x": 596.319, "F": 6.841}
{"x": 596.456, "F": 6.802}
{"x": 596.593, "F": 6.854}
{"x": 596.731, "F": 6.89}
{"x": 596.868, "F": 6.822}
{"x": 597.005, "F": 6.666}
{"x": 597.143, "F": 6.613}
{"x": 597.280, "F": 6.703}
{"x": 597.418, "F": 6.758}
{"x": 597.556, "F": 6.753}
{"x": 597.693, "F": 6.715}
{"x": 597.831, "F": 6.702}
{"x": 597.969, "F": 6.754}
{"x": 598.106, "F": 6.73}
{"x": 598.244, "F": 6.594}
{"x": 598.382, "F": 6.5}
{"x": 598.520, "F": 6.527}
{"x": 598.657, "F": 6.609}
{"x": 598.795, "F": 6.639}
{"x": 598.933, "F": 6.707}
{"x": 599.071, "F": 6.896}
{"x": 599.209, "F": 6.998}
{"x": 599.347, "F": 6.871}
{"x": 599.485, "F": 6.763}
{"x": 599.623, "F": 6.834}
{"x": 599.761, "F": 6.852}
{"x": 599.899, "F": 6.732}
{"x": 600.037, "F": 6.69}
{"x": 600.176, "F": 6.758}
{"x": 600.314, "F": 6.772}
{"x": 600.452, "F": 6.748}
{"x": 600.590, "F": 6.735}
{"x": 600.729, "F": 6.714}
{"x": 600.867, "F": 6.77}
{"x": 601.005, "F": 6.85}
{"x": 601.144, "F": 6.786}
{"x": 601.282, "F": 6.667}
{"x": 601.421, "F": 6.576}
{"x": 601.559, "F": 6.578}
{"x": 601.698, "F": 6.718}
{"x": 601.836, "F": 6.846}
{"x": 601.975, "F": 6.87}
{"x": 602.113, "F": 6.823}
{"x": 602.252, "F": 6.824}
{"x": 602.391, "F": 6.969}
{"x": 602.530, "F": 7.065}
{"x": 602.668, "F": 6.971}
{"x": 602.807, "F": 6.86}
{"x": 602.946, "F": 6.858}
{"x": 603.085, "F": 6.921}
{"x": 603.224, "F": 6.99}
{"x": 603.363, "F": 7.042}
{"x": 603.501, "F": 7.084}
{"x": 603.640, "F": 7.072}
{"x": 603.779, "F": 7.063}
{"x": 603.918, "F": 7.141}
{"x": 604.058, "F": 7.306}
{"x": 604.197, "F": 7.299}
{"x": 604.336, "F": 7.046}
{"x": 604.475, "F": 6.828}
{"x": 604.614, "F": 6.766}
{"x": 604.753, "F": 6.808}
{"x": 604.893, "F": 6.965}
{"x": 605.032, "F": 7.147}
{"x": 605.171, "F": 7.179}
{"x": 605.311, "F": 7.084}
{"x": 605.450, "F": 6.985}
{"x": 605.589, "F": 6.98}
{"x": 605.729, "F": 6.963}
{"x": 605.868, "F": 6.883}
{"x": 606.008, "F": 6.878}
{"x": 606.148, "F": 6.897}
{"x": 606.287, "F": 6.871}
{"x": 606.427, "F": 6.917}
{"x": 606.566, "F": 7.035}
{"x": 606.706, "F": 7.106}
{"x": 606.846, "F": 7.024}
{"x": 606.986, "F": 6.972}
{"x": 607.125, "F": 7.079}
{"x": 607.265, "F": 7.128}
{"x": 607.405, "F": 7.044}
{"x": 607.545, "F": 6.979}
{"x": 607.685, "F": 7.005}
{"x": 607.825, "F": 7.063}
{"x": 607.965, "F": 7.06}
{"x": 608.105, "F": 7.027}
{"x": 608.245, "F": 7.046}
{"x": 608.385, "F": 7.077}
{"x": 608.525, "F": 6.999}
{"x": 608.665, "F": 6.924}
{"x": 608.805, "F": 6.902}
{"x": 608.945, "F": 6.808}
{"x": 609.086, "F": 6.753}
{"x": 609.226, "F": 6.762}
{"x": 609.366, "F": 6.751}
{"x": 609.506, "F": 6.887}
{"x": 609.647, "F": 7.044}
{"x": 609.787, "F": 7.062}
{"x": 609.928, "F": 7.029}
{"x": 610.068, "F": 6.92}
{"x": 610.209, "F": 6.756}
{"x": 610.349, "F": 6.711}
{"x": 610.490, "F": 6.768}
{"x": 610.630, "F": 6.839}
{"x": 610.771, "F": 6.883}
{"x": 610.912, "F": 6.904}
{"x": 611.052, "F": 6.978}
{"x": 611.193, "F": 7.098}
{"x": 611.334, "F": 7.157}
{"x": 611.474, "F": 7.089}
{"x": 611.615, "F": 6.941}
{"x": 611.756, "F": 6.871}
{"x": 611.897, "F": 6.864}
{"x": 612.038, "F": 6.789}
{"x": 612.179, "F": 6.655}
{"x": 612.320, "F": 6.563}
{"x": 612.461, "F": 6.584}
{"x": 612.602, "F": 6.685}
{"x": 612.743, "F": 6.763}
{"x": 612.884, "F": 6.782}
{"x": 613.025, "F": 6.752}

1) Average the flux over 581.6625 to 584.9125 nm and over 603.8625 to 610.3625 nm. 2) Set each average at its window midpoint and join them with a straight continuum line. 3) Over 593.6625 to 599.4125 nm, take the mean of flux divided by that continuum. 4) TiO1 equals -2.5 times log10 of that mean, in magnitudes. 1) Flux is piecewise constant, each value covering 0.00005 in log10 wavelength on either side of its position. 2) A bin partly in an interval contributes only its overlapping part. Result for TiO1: 0.03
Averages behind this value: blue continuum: 6.93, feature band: 6.75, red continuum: 6.98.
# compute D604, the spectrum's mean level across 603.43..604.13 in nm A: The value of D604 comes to 7.14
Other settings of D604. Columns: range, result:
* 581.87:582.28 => 6.76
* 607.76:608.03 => 7.06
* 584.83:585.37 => 6.8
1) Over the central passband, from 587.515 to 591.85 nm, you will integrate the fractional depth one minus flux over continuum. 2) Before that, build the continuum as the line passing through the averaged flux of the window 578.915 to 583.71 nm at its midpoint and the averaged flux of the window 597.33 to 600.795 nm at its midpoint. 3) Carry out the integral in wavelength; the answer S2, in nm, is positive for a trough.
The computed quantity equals 0.44 nm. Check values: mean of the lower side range 6.93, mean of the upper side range 6.73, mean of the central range 6.14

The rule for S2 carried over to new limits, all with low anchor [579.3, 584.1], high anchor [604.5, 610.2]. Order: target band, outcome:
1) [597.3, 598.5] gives 0.05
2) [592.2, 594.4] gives 0.07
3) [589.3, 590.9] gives 0.22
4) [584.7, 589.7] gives 0.44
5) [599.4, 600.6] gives 0.03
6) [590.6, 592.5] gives 0.09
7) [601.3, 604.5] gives 0.01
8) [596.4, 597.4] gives 0.03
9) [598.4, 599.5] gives 0.04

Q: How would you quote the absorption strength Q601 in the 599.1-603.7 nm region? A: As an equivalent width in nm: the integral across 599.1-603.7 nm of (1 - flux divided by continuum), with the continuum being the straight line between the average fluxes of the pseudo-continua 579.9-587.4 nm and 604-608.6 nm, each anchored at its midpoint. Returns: 0.10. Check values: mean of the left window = 6.89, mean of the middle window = 6.84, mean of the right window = 7.01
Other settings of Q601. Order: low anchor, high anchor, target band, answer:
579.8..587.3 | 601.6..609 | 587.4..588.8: 0.11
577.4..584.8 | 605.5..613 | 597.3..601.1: 0.09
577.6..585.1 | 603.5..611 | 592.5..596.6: 0.09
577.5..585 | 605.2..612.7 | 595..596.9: 0.03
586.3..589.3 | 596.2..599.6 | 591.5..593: -0.03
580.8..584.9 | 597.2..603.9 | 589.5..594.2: 0.25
